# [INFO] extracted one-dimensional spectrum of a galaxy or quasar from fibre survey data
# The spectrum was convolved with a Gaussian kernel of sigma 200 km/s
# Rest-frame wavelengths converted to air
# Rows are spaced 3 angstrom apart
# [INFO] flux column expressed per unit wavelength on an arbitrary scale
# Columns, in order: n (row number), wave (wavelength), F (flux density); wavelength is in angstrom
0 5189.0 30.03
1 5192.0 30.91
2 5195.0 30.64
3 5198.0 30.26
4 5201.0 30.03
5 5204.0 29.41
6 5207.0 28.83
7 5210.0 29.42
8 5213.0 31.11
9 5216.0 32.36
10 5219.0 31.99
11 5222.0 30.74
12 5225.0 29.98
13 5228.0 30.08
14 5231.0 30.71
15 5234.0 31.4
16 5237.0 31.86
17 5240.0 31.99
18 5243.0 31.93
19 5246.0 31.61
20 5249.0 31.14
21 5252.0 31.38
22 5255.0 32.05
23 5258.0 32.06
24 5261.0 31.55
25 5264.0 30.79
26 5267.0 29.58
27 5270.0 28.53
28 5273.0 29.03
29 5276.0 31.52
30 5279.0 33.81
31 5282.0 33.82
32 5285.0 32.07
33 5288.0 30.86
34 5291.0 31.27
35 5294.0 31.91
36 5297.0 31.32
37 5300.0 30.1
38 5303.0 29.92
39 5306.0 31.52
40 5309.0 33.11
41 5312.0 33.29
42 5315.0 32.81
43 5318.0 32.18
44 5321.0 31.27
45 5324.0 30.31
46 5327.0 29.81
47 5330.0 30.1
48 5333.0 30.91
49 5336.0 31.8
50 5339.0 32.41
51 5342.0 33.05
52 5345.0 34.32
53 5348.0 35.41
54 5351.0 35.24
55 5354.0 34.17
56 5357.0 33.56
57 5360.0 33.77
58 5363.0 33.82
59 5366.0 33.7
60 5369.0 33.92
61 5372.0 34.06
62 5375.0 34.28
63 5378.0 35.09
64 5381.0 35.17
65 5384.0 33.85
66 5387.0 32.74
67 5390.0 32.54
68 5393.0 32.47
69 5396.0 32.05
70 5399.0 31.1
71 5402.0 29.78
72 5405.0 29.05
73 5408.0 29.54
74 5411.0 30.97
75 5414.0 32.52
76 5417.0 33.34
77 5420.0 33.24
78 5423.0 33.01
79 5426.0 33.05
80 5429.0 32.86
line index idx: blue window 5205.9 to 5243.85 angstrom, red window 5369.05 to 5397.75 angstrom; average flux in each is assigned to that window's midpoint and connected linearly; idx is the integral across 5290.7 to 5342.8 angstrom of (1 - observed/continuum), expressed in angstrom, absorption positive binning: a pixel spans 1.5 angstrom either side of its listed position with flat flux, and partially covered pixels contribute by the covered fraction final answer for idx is 1.6 angstrom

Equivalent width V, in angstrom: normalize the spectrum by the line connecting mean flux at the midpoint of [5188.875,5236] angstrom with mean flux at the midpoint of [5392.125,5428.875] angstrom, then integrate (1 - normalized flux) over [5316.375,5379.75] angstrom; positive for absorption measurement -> -3.4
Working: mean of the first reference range 30.5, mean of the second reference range 31.7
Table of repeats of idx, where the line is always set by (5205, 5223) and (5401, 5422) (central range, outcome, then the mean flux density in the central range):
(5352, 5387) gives -3.3 angstrom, 34.1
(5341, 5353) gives -1.3 angstrom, 34.6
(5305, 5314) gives -0.5 angstrom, 32.7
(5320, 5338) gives 0.2 angstrom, 30.7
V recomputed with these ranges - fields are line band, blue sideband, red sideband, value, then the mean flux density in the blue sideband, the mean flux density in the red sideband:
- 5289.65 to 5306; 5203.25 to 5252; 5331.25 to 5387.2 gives 0.75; 30.9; 33.8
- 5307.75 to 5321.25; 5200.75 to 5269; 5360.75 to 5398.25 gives -0.10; 31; 33.6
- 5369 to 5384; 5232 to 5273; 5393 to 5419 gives -1.61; 31.1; 31.2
